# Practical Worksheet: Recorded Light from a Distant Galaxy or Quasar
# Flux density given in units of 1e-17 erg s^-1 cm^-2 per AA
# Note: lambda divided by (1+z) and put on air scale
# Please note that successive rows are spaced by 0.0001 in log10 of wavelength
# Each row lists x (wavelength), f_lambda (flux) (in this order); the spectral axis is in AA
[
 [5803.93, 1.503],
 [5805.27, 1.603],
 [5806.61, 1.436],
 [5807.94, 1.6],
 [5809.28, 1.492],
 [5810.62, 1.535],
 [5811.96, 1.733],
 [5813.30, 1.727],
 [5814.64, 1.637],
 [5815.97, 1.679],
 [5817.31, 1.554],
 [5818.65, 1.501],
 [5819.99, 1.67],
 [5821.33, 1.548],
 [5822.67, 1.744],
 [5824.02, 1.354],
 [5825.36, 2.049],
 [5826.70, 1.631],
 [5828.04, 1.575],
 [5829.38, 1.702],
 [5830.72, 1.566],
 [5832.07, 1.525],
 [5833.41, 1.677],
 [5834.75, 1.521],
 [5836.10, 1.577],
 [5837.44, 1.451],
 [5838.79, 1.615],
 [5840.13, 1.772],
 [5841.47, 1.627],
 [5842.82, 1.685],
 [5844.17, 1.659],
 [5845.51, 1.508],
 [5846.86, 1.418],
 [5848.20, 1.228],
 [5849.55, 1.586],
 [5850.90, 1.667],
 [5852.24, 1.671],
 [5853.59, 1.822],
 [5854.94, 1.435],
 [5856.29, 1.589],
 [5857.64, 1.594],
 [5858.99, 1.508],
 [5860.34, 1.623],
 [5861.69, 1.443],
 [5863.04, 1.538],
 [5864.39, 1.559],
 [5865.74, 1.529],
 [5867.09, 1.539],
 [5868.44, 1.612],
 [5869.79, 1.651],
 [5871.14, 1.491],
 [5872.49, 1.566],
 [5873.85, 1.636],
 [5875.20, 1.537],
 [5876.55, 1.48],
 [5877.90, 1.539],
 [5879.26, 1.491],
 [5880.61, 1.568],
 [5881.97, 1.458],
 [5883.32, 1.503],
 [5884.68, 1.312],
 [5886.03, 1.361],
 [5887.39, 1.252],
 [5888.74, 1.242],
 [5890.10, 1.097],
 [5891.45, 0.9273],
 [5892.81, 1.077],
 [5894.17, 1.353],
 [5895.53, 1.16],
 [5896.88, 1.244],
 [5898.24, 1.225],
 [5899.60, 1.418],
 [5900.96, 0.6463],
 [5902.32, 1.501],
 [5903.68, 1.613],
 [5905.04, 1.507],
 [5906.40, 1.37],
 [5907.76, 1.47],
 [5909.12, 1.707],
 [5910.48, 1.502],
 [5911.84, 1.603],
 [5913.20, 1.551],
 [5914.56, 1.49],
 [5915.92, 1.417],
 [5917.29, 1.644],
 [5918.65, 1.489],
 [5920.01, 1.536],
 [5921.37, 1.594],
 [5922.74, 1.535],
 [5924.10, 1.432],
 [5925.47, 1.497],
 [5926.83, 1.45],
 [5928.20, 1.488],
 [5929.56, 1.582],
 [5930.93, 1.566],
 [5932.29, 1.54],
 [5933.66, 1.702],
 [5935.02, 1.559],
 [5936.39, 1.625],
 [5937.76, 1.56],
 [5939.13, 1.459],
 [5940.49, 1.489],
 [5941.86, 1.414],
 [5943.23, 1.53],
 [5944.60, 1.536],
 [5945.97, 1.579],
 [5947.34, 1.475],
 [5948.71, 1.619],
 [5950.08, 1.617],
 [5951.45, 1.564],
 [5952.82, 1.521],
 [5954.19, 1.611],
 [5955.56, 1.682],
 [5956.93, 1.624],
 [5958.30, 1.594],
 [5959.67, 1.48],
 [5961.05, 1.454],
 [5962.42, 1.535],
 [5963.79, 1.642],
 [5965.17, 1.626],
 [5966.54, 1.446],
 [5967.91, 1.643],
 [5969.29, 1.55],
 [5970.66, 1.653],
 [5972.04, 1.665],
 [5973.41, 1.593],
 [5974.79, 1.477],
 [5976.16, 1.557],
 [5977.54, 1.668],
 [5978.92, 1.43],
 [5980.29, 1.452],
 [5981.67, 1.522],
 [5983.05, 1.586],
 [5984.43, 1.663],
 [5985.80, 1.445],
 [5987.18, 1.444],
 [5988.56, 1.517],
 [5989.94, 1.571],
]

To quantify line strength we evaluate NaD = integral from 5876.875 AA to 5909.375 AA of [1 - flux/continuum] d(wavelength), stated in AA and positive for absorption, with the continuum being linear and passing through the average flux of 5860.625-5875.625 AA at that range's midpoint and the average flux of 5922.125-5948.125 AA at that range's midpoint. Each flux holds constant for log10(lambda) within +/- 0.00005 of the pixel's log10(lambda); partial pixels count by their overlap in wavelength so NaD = 4.5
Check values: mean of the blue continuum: 1.56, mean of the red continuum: 1.53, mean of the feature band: 1.33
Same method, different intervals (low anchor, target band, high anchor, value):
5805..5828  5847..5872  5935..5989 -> 0.63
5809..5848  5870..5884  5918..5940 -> 0.39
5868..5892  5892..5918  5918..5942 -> 1.57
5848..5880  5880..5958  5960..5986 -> 5.05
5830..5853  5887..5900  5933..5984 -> 3.11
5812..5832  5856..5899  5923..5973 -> 4.72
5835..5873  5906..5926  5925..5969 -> 0.44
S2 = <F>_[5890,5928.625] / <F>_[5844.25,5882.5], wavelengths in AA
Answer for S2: 0.9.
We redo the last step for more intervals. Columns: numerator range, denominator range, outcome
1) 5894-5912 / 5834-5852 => 0.88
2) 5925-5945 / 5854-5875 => 0.99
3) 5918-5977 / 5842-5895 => 1.05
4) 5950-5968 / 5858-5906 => 1.12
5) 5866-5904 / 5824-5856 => 0.86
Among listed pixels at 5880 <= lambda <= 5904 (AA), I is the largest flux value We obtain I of 1.613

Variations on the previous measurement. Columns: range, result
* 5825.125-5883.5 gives 2.049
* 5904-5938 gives 1.707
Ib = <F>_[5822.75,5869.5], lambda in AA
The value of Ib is 1.59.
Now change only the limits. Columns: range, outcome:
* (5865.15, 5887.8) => 1.5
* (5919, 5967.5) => 1.55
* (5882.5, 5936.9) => 1.42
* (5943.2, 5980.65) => 1.57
